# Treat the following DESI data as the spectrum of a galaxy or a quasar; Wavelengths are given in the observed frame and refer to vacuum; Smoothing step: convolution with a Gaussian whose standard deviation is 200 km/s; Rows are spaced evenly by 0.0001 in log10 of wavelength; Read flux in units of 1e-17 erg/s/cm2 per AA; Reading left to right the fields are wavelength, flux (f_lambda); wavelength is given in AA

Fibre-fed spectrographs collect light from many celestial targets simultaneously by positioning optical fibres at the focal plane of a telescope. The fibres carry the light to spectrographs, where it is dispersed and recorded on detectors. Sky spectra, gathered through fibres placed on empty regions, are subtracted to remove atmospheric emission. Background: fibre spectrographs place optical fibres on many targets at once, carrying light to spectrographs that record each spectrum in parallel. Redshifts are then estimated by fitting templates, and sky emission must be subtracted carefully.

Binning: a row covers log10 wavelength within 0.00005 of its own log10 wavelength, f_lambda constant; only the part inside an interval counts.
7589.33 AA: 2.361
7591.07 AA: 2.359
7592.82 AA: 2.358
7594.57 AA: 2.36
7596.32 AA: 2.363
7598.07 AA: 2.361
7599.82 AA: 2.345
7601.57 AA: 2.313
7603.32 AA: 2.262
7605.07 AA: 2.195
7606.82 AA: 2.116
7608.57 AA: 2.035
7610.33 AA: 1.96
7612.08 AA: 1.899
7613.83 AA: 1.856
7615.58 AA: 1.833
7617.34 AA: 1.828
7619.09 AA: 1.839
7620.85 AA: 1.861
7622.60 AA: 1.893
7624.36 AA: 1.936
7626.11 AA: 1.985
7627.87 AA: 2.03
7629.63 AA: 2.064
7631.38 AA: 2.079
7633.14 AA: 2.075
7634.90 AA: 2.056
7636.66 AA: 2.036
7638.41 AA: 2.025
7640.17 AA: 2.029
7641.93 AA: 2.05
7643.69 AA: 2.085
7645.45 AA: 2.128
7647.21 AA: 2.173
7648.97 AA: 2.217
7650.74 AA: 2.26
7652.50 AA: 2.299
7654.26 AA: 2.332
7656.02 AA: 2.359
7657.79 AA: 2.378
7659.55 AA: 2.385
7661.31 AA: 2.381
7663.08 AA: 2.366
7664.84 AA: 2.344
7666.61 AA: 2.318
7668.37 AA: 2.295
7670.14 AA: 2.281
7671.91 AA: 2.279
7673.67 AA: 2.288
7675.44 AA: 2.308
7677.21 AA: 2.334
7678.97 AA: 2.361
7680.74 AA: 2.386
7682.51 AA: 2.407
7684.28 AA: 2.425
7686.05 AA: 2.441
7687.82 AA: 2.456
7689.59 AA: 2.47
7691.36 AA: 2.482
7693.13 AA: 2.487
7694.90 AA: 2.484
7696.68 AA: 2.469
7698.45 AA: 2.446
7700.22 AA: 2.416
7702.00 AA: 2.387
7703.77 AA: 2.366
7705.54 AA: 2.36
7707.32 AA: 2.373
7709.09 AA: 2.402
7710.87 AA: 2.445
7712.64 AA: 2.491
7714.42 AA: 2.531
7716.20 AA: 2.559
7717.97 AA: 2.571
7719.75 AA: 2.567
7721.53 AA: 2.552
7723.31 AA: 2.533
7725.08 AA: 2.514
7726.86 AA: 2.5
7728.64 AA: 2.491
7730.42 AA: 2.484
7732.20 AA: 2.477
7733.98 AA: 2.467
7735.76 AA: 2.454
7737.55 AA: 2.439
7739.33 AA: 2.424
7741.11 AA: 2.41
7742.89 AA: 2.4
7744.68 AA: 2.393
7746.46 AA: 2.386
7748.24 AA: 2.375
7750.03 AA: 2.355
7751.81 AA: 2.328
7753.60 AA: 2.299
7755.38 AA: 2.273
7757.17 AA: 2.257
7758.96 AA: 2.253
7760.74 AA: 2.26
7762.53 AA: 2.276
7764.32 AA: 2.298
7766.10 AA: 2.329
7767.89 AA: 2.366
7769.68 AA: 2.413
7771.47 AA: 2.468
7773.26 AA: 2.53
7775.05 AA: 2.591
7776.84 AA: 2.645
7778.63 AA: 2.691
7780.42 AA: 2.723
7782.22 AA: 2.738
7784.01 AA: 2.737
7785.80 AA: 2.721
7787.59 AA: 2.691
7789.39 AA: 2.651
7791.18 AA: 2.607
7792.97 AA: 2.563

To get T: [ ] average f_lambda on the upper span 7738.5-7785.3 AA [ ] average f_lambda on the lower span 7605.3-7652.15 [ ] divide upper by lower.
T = 1.2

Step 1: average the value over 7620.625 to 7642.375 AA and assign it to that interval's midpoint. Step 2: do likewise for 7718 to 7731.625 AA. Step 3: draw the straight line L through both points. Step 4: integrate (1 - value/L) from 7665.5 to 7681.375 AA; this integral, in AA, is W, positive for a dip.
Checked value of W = -0.5 AA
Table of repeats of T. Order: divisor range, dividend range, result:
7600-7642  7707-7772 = 1.20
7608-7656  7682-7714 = 1.19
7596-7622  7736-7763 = 1.14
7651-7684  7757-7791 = 1.08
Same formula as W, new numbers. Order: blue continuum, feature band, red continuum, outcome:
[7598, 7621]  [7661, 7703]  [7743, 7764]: -4.0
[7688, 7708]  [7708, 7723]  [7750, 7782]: -0.5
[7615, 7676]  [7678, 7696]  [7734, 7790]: -1.5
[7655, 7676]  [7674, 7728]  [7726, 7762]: -2.1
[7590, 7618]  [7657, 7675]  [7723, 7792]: -0.4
